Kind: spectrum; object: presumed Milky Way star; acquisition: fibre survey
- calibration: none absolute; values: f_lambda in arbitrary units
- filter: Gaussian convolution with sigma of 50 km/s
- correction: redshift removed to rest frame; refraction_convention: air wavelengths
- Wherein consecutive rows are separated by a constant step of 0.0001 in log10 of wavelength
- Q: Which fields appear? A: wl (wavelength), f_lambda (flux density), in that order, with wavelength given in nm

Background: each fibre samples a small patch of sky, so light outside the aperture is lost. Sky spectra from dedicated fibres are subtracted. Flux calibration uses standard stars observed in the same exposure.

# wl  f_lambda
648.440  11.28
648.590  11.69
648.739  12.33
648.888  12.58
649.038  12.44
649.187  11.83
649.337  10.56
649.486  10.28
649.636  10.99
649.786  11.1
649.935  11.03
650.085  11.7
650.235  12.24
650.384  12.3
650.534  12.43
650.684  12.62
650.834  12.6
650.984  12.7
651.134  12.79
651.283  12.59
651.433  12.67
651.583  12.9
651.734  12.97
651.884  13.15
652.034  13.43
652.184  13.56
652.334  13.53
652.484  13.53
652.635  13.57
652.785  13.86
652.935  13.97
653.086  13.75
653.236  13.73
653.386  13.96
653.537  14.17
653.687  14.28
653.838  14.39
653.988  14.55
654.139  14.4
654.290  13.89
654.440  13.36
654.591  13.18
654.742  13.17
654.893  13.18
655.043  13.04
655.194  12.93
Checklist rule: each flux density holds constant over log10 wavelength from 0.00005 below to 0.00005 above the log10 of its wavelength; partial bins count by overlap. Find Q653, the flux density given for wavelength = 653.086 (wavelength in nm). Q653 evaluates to 13.75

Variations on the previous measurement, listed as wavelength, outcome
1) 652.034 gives 13.43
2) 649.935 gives 11.03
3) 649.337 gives 10.56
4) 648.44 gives 11.28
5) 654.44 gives 13.36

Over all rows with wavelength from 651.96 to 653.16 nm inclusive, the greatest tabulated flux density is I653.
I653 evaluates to 13.97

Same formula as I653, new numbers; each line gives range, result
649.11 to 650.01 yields 11.83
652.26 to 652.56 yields 13.53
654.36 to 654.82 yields 13.36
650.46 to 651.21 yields 12.79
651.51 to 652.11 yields 13.43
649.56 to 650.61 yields 12.43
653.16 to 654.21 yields 14.55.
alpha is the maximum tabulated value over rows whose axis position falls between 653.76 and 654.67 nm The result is 14.55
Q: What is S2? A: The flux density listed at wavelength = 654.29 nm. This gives 13.89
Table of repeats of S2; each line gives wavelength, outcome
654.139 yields 14.4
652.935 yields 13.97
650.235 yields 12.24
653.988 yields 14.55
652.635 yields 13.57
